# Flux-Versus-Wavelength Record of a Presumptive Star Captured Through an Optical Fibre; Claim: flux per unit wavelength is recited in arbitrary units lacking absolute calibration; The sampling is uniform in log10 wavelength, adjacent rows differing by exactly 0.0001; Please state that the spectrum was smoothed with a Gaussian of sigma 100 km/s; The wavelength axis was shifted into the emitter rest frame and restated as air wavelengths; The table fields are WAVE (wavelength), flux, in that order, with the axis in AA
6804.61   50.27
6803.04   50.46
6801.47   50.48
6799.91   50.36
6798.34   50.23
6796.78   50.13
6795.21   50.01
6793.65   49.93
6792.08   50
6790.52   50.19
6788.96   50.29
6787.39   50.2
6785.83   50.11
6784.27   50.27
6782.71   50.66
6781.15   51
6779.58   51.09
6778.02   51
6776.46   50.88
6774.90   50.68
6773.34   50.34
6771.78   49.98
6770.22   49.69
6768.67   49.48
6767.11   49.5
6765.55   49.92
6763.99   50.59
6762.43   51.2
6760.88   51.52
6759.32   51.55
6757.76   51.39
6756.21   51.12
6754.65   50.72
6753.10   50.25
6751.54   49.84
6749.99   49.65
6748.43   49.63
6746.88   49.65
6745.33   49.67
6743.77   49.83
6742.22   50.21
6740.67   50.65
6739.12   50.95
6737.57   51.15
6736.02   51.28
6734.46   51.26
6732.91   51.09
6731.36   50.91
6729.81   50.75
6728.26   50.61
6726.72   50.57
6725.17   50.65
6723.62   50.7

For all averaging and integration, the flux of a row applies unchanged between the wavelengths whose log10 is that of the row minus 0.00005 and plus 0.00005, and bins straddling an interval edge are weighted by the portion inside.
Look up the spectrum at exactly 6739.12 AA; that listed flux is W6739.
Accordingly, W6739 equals 50.95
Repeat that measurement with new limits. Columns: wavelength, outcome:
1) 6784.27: 50.27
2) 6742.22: 50.21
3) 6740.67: 50.65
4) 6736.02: 51.28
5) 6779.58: 51.09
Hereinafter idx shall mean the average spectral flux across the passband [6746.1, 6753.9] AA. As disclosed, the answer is 49.8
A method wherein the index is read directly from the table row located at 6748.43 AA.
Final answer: 49.63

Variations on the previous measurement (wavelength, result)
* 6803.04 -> 50.46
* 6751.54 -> 49.84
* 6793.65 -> 49.93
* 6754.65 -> 50.72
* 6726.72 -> 50.57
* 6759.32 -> 51.55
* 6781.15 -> 51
